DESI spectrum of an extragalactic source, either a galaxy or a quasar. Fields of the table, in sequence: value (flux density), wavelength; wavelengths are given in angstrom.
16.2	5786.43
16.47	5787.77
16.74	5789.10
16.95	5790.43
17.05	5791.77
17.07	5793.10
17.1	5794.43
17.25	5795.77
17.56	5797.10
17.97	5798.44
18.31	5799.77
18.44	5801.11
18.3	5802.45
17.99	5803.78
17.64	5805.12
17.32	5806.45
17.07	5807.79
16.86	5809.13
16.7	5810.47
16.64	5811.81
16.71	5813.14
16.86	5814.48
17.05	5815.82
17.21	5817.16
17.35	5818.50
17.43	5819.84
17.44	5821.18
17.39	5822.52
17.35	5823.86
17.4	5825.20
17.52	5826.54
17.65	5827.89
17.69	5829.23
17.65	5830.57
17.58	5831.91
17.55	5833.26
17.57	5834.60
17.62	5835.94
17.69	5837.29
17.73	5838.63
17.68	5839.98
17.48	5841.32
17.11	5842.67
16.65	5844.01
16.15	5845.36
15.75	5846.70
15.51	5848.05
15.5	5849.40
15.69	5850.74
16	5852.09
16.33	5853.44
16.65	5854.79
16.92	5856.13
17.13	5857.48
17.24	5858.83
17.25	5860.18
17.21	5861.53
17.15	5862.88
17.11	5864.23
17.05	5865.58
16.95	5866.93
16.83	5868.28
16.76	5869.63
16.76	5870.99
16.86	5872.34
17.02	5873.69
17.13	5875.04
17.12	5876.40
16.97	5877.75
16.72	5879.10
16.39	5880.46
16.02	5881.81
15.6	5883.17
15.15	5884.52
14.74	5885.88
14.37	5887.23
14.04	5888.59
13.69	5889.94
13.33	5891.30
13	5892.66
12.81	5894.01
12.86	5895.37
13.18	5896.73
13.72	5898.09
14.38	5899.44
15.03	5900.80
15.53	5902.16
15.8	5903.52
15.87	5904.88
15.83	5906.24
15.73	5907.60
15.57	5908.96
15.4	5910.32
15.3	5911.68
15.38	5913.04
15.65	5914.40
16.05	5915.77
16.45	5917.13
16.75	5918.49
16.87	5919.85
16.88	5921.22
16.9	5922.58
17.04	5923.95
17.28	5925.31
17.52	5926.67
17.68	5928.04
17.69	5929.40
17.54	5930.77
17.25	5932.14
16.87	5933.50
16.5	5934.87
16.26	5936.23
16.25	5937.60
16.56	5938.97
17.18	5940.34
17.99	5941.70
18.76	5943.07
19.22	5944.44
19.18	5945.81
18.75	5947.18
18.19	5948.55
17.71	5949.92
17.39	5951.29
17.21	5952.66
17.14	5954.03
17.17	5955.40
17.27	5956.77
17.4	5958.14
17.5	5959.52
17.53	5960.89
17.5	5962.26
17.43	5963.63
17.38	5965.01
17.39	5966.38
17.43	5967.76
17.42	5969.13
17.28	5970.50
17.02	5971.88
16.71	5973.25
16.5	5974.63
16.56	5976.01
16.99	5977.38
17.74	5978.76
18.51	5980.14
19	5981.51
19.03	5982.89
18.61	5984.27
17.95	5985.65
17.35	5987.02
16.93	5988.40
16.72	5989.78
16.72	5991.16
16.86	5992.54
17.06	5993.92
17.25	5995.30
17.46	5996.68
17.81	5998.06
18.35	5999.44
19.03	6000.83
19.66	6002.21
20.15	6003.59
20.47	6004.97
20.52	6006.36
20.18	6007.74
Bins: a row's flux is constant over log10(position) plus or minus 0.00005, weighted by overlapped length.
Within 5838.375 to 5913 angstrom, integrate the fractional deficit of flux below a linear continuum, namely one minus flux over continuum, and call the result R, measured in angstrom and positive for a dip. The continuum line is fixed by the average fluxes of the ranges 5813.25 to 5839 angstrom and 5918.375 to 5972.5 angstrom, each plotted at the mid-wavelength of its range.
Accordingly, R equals 6.68 angstrom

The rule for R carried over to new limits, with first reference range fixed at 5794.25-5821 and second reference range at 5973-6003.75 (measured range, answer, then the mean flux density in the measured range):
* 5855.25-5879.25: 0.7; 17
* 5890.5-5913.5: 3.9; 14.6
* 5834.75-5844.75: 0.0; 17.4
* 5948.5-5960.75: 0.2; 17.4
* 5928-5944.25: 0.4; 17.3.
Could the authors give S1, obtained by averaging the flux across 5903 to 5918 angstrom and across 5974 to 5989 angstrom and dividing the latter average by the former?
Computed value 1.1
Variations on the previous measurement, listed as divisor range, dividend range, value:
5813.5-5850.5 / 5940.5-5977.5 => 1.02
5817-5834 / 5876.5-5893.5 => 0.86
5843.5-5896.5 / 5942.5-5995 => 1.10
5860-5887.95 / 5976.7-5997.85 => 1.07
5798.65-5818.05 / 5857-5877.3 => 0.98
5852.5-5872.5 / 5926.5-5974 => 1.03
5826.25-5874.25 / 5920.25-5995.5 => 1.03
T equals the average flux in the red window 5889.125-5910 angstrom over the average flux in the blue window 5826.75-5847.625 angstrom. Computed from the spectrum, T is 0.8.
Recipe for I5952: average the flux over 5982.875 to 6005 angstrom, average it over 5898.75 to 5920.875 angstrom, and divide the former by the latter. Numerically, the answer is 1.1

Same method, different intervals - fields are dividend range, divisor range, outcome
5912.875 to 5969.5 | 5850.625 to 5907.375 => 1.10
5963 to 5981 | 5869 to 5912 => 1.13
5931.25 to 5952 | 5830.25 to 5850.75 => 1.04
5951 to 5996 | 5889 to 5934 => 1.11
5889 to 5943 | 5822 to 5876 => 0.93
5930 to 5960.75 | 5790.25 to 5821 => 1.01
